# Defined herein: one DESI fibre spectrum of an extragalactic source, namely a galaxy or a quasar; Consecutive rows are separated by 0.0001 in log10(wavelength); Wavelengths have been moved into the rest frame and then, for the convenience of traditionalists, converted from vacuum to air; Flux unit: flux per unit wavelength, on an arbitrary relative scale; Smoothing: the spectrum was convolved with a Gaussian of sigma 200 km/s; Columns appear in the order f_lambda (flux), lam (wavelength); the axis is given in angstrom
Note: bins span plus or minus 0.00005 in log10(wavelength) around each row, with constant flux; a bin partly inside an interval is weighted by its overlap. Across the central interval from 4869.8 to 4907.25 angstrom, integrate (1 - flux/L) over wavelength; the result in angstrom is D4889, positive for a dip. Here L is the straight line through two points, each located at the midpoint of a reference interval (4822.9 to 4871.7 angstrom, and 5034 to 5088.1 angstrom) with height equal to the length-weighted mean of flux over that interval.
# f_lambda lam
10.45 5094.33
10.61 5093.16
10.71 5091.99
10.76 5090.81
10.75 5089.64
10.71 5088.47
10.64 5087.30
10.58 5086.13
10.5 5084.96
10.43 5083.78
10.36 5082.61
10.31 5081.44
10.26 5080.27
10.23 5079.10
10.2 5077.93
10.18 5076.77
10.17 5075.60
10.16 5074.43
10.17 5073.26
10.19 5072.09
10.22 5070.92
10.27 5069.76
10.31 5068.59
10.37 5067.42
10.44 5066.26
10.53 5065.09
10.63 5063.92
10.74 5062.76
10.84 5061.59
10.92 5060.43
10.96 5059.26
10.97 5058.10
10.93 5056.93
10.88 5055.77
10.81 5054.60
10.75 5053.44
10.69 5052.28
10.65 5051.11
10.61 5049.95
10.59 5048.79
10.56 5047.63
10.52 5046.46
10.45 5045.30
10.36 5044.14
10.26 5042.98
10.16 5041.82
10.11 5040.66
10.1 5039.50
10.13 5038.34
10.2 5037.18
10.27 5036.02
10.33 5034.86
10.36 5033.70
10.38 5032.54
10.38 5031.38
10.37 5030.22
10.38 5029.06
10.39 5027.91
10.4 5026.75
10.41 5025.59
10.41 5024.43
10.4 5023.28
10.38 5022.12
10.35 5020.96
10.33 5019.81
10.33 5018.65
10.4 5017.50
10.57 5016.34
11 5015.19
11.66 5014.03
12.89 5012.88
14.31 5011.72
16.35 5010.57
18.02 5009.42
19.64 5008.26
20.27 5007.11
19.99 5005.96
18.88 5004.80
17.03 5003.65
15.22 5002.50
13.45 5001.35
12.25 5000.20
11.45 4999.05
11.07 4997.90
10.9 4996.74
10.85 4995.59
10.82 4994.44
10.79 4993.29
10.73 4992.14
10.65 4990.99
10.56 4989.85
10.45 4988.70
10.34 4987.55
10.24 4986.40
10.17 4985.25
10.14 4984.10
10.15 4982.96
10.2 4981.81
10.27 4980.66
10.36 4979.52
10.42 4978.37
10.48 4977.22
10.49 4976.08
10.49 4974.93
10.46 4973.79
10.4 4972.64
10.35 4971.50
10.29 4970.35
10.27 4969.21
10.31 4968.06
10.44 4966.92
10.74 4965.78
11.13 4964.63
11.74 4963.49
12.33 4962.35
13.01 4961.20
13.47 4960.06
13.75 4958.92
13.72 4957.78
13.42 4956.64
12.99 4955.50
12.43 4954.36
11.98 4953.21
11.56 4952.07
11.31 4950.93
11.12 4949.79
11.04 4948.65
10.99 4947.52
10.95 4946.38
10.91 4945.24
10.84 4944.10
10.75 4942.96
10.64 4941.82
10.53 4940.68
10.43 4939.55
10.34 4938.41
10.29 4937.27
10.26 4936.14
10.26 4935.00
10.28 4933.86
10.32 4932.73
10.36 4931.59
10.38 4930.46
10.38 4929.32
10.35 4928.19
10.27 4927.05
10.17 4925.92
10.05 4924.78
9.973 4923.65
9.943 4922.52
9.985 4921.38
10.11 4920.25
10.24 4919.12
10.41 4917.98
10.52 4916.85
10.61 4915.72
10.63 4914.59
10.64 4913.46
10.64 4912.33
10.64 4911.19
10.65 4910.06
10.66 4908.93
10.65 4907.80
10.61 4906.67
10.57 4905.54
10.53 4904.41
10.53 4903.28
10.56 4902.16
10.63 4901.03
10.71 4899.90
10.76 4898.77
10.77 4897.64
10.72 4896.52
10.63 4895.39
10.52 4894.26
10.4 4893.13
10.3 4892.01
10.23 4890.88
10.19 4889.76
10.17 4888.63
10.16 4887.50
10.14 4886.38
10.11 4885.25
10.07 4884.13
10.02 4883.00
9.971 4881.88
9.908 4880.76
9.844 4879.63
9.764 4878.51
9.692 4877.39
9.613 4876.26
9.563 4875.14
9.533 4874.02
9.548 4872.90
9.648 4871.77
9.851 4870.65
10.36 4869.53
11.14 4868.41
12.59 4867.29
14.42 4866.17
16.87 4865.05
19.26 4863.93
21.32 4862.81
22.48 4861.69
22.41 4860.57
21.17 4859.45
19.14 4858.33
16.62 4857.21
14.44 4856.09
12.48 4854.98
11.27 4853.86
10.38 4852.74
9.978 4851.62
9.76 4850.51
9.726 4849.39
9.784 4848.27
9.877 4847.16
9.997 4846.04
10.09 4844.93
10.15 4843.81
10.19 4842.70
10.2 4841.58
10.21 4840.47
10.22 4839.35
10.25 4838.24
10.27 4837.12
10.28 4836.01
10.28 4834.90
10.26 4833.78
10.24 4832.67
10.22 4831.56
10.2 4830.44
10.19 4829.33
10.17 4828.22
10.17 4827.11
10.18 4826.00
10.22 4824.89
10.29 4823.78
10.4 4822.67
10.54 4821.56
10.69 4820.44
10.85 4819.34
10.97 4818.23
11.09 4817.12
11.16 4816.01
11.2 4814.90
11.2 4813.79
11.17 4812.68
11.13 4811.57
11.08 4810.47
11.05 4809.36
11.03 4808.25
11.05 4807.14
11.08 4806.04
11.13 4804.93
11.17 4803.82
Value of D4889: 5.5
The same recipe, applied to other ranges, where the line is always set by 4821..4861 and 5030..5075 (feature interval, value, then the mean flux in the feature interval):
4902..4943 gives 2.4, 10.4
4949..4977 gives -1.8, 11.6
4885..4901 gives 1.1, 10.4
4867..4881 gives 1.5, 10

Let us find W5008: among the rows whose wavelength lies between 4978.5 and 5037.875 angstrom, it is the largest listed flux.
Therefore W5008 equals 20.27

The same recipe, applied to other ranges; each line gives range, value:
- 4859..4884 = 22.48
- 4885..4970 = 13.75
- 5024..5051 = 10.61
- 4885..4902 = 10.77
